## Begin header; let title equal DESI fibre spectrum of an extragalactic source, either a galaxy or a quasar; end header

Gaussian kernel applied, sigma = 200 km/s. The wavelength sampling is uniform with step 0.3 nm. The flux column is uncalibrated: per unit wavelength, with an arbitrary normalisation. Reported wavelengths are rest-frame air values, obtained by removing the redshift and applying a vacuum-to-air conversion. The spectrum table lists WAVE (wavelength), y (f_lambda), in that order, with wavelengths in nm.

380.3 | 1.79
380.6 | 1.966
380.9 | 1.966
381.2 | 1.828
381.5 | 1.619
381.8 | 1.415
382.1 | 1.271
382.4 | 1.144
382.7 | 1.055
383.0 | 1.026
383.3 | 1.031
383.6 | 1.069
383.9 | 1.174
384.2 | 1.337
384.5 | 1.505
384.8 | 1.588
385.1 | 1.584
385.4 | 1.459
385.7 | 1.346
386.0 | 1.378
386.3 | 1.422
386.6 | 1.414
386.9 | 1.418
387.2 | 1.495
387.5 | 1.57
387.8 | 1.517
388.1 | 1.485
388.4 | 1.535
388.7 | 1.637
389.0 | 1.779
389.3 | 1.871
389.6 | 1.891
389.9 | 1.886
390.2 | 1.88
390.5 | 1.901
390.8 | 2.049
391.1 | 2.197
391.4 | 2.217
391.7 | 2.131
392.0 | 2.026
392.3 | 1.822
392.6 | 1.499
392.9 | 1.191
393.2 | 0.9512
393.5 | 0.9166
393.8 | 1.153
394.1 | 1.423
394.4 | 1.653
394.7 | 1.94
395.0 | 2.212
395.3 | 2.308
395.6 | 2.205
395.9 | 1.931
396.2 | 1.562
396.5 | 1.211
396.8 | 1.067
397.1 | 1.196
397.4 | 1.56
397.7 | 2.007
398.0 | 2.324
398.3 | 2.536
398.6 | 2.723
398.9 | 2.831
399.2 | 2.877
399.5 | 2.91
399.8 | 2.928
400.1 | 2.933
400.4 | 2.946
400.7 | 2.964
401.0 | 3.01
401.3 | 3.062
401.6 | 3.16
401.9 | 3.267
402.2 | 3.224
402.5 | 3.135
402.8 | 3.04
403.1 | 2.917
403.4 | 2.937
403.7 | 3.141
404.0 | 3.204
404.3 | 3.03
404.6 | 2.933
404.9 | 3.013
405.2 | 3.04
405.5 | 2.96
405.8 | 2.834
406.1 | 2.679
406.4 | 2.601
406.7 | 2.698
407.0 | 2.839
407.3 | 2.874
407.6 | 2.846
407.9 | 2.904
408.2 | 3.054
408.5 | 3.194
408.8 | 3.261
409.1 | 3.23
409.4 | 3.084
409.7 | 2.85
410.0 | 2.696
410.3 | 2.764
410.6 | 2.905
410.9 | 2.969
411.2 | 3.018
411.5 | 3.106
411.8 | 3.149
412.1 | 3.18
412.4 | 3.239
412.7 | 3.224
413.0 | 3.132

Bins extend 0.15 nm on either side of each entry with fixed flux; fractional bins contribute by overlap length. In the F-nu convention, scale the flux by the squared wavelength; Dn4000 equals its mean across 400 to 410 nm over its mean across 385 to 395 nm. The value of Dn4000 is 1.97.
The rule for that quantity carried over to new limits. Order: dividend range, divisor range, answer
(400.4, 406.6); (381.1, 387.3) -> 2.44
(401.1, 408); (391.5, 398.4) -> 1.85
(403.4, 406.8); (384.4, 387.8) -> 2.19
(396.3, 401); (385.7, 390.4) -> 1.54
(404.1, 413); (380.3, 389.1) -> 2.31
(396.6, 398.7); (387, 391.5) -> 1.10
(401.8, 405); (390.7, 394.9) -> 1.96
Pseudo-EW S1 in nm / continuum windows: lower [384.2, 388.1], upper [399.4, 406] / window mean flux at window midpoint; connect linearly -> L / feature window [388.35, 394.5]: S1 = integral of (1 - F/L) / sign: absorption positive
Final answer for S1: 0.75 nm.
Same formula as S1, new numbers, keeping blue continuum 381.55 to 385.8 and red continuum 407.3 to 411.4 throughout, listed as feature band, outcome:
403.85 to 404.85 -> -0.15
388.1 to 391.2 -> -0.27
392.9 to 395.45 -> 0.57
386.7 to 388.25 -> 0.05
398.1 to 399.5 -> -0.28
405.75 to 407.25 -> 0.03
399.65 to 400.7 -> -0.25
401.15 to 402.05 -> -0.25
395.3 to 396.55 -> 0.15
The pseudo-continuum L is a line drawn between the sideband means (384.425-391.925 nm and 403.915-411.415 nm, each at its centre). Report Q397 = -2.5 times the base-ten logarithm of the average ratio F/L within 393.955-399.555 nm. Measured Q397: 0.12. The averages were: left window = 1.69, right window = 2.94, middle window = 2.01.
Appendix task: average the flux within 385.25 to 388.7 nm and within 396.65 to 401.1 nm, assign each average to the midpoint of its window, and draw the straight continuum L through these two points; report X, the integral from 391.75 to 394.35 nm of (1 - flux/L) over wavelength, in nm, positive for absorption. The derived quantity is 0.72 nm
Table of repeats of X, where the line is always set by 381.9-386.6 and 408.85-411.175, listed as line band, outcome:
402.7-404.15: -0.300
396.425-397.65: 0.461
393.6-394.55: 0.269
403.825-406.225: -0.312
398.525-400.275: -0.468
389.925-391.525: -0.299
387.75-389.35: -0.056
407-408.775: -0.108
